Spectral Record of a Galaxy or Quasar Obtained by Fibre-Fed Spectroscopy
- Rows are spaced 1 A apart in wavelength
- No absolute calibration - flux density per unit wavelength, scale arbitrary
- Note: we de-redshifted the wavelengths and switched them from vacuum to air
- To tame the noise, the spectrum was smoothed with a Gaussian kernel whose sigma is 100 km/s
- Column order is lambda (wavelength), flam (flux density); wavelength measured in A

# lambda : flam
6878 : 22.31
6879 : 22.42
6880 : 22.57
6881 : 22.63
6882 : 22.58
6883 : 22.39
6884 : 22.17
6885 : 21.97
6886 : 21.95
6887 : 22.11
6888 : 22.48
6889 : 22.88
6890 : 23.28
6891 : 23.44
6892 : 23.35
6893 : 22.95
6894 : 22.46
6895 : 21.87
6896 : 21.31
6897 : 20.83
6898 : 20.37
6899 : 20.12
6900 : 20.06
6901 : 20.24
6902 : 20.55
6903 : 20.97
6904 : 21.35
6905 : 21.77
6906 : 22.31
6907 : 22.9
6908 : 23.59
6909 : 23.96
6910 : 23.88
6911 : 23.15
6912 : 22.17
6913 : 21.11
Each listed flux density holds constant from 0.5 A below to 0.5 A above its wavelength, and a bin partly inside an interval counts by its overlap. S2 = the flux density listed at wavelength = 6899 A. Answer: 20.12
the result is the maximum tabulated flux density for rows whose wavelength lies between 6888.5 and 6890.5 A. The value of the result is 23.28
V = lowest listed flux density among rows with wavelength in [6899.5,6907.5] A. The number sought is 20.06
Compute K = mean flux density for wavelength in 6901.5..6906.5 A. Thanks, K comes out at 21.4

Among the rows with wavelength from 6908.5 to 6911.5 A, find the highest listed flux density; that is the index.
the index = 23.96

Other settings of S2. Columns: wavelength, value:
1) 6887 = 22.11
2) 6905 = 21.77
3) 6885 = 21.97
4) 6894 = 22.46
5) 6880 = 22.57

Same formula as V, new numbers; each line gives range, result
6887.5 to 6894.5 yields 22.46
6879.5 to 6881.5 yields 22.57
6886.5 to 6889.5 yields 22.11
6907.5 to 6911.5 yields 23.15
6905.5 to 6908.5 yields 22.31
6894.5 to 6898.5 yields 20.37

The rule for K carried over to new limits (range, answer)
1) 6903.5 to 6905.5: 21.6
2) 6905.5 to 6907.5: 22.6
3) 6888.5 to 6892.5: 23.2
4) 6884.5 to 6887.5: 22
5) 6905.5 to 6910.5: 23.3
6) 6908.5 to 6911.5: 23.7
